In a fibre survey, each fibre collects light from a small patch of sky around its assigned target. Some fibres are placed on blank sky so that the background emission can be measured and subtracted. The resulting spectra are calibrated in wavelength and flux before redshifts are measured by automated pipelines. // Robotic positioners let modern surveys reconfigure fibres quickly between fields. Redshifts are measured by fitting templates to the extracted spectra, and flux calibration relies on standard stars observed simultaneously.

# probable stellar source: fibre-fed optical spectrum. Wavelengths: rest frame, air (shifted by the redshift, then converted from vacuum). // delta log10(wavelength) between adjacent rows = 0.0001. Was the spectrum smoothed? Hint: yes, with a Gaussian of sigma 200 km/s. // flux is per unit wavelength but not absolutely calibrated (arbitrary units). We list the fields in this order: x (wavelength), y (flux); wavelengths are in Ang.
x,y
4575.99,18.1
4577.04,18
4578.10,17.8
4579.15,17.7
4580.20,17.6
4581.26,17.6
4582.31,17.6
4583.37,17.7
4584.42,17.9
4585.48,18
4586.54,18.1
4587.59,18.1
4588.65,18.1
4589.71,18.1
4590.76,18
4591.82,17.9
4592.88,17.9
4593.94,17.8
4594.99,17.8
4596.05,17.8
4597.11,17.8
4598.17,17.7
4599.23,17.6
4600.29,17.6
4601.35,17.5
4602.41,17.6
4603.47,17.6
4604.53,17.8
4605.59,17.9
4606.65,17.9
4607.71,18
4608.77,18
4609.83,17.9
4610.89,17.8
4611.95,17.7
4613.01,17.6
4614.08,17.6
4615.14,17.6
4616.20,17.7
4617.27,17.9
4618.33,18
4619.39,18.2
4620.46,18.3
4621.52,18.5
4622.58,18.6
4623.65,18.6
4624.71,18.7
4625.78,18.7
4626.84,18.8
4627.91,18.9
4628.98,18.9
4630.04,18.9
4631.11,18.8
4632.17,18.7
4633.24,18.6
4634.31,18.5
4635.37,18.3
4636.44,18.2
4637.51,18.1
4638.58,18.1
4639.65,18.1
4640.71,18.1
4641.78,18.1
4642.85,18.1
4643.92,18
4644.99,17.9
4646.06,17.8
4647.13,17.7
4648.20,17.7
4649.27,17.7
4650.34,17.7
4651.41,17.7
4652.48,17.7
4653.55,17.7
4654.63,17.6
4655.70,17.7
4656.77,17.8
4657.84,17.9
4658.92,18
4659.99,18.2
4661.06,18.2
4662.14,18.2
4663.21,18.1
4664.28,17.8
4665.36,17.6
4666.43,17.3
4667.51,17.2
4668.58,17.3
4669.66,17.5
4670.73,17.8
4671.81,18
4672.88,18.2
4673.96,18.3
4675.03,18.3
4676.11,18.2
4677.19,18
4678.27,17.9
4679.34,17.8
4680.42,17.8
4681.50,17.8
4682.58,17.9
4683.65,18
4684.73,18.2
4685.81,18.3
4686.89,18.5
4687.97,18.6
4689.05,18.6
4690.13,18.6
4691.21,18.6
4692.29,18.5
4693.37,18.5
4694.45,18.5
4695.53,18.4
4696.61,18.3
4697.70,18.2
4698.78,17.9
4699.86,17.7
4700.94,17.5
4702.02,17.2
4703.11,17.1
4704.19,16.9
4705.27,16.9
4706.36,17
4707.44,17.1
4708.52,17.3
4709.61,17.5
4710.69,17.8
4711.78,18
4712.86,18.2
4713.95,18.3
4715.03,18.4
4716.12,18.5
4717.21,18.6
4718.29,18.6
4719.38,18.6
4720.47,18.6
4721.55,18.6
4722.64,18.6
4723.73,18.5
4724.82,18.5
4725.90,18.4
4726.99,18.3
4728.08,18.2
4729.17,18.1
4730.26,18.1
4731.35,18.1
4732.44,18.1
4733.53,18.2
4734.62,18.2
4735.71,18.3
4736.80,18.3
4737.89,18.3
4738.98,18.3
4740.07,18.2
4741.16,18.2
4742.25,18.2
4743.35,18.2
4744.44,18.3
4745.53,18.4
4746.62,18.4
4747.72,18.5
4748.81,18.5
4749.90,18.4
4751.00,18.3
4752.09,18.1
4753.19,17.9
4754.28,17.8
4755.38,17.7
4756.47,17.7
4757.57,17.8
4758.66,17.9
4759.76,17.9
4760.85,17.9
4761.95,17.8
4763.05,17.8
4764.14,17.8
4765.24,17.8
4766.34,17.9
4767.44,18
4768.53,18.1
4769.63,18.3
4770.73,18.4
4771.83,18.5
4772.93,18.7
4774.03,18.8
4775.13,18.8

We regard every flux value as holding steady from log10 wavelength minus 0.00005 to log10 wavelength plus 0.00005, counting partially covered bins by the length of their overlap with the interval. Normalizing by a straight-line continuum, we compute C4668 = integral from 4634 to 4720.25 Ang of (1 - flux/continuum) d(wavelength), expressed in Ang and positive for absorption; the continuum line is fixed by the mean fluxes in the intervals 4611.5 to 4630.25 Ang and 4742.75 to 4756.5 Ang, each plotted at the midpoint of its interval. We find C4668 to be 1.3 Ang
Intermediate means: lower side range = 18.3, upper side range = 18.2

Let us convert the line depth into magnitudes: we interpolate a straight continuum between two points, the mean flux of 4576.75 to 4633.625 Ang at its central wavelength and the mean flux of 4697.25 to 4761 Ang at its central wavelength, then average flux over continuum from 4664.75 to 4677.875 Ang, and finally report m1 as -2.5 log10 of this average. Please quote 0.01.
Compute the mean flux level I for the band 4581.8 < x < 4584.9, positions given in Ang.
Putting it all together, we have 17.7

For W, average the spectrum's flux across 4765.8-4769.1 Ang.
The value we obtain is 18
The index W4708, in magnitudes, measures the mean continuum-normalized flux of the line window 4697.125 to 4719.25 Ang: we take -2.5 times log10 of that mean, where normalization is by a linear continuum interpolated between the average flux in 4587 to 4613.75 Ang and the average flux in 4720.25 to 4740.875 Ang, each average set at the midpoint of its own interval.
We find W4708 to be 0.03 mag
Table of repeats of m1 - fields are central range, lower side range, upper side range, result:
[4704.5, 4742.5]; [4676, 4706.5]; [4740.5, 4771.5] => -0.01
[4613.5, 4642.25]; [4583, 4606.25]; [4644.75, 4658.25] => -0.03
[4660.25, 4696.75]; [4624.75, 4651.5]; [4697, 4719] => -0.01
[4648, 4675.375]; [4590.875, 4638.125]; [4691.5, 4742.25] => 0.02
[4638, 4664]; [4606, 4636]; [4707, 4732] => 0.02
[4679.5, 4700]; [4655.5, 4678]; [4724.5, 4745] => -0.02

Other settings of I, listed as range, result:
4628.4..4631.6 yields 18.9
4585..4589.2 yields 18.1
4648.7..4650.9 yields 17.7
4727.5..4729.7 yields 18.1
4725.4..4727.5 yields 18.3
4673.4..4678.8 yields 18.1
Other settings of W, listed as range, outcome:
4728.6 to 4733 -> 18.1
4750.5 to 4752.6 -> 18.2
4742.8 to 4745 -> 18.3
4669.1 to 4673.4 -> 17.9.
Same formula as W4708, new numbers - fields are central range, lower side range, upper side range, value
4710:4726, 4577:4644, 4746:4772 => -0.022 mag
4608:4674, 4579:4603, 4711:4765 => -0.006 mag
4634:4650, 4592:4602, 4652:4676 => -0.013 mag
